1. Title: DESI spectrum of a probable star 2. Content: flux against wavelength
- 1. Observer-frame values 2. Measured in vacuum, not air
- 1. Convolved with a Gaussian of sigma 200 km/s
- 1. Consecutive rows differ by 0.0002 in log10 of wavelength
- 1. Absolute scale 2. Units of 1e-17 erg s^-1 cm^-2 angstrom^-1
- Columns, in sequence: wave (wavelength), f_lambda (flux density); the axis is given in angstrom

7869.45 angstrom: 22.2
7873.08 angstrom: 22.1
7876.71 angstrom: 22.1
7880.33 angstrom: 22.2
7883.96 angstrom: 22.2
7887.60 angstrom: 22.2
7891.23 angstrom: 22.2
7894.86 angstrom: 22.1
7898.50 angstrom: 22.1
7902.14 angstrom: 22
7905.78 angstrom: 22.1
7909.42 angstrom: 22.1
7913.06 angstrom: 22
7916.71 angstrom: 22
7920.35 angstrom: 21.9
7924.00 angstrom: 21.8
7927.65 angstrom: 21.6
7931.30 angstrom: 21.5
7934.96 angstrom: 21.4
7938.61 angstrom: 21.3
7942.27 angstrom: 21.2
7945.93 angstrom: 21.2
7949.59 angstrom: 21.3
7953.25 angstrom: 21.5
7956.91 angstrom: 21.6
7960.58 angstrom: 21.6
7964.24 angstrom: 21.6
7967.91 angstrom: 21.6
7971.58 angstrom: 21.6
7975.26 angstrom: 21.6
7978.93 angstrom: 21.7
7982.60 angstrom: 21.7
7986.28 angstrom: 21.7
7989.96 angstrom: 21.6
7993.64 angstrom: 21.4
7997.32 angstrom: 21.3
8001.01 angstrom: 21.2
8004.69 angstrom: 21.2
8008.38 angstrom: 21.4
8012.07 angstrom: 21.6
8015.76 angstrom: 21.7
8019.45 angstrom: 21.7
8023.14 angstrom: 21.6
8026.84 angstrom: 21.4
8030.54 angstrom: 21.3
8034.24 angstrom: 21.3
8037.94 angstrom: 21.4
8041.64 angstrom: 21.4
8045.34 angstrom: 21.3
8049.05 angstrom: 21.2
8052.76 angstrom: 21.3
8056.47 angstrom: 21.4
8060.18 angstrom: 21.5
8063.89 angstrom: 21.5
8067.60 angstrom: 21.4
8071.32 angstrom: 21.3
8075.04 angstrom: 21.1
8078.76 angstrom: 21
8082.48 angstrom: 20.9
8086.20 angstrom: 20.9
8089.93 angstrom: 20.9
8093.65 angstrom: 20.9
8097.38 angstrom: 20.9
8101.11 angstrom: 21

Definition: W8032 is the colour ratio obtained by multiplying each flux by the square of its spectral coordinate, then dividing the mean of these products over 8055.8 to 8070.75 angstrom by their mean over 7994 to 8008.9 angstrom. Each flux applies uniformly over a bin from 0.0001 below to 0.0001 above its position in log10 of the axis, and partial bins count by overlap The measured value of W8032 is 1.02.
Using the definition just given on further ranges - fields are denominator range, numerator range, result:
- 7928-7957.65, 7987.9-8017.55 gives 1.02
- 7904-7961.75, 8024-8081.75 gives 1.02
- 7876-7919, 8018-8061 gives 1.00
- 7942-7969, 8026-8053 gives 1.01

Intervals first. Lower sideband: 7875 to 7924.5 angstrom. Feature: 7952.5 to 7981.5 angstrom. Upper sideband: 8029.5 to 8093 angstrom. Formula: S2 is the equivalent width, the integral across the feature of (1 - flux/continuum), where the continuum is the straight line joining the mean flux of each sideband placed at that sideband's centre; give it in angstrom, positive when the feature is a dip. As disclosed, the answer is 0.16 angstrom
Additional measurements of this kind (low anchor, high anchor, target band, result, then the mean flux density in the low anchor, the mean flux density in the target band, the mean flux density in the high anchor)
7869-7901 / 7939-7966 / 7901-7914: -0.1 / 22.1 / 22.1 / 21.4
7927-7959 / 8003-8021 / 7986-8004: 0.1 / 21.4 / 21.4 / 21.5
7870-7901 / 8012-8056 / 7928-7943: 0.4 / 22.1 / 21.4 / 21.4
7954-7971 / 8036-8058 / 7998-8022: 0.0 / 21.6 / 21.5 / 21.3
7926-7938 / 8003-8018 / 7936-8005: 0.0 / 21.5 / 21.5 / 21.5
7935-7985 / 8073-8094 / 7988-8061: -0.7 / 21.5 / 21.4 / 21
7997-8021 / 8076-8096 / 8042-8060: -0.1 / 21.4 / 21.3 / 20.9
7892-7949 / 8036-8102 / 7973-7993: -0.1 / 21.8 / 21.6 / 21.2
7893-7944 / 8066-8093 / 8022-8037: -0.1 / 21.8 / 21.4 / 21.1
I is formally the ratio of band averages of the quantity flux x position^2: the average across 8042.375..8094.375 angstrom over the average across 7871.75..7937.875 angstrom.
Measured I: 1.01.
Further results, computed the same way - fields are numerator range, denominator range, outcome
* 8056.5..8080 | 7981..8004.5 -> 1.01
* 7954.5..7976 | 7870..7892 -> 1.00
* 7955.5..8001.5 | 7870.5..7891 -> 1.00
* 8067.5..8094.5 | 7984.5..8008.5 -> 1.00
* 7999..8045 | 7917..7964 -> 1.02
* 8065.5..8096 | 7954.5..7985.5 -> 1.00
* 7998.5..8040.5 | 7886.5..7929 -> 1.00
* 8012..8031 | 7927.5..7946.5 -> 1.03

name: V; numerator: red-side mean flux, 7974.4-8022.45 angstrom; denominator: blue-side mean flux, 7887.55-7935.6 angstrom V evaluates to 0.98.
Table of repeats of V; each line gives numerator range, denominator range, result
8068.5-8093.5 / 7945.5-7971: 0.98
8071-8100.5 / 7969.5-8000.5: 0.97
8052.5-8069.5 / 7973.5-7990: 0.99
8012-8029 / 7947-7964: 1.00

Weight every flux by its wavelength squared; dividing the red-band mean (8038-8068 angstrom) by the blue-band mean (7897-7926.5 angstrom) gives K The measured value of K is 1.01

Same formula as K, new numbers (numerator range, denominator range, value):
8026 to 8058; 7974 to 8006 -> 1.01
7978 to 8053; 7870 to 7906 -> 1.00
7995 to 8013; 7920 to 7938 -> 1.01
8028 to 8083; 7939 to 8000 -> 1.01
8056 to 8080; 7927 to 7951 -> 1.03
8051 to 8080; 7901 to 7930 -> 1.01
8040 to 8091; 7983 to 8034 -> 1.00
